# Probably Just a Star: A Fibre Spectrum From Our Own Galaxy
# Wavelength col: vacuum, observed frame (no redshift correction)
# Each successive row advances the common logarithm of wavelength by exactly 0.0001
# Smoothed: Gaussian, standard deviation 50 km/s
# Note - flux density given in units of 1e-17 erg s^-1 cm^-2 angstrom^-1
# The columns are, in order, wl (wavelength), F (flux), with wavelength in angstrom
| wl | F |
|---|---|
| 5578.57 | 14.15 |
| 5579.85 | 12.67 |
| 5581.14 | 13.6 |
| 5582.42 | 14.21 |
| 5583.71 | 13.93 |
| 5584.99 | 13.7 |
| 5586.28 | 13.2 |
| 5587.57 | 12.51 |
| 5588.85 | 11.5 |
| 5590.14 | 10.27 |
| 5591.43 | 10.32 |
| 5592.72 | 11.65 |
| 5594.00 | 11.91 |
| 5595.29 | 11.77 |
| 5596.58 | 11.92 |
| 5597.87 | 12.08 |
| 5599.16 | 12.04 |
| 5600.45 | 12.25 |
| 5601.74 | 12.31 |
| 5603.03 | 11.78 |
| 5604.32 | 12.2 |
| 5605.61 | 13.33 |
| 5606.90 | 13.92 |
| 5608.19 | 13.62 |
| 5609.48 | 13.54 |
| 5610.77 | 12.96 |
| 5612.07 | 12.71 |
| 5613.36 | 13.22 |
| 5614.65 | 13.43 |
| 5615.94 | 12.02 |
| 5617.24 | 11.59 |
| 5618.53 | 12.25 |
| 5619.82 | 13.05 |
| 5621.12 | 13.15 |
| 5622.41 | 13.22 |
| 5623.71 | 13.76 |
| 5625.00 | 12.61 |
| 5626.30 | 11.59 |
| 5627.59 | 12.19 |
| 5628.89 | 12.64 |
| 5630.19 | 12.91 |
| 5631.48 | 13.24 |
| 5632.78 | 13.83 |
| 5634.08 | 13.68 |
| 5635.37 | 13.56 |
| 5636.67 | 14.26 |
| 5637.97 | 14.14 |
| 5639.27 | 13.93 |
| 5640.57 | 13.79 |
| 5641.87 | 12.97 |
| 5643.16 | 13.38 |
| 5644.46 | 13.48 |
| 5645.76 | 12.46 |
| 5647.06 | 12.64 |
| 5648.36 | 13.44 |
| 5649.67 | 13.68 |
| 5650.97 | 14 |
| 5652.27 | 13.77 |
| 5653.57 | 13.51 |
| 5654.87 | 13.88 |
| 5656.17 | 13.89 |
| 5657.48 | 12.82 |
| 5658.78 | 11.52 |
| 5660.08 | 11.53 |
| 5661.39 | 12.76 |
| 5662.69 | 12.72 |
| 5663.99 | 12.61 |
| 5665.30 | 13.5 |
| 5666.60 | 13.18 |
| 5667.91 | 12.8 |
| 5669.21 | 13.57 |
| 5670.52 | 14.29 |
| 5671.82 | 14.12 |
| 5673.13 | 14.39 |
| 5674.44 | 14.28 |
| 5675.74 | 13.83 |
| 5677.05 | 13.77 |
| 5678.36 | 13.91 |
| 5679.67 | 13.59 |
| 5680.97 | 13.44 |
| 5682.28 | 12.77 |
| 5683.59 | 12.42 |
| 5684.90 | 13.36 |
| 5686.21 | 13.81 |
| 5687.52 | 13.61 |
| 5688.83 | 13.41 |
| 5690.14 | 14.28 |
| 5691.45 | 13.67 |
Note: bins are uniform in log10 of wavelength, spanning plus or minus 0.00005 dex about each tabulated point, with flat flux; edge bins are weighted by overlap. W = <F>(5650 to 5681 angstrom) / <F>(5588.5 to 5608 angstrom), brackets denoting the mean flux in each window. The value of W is 1.12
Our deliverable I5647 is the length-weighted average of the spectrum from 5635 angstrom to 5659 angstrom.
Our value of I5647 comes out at 13.5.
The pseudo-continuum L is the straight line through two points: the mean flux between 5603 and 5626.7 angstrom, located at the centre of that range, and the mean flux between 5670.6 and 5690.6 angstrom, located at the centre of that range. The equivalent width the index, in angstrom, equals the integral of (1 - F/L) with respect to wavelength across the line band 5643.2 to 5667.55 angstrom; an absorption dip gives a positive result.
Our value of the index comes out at 0.52 angstrom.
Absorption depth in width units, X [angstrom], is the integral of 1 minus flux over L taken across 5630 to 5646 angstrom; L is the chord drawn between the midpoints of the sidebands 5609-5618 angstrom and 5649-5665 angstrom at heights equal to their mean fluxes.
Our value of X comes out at -0.8 angstrom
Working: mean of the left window 12.8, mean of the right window 13.1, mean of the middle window 13.6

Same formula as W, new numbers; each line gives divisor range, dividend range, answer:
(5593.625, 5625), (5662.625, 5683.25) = 1.07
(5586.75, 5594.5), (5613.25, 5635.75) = 1.13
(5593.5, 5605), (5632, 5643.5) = 1.14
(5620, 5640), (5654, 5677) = 1.00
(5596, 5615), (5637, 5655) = 1.06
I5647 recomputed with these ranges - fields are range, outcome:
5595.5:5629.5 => 12.7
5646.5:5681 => 13.4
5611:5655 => 13.2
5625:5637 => 13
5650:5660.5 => 13.2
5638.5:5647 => 13.3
